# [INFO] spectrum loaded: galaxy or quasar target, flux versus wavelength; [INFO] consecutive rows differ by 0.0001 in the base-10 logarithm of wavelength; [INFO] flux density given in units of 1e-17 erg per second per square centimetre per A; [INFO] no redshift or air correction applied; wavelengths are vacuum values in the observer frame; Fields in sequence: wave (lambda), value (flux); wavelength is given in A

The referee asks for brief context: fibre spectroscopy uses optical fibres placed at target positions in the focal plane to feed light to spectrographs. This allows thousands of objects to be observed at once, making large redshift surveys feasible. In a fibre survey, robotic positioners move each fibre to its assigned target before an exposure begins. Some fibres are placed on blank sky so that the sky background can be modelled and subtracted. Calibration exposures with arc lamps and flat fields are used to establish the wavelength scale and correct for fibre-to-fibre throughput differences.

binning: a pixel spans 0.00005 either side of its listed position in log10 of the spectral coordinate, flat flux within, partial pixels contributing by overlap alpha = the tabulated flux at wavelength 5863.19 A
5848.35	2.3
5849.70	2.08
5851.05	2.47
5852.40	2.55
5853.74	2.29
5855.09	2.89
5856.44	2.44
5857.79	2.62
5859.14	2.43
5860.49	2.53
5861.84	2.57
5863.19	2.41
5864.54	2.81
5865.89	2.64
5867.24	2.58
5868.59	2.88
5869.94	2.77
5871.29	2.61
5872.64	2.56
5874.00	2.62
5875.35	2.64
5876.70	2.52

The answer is 2.41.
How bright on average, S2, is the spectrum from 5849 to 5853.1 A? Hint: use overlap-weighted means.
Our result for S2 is 2.37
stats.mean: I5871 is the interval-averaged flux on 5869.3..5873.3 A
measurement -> 2.65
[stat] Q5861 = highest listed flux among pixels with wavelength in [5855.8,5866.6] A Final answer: 2.81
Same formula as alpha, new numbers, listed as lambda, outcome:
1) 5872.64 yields 2.56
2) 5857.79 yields 2.62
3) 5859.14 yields 2.43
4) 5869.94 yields 2.77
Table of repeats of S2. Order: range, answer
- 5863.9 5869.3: 2.73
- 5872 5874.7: 2.59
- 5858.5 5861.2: 2.48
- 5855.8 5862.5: 2.52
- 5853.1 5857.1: 2.54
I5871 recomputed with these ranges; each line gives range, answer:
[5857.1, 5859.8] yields 2.52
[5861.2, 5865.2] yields 2.6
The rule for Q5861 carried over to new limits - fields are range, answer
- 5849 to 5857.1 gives 2.89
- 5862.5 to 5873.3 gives 2.88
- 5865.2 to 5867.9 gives 2.64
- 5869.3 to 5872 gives 2.77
